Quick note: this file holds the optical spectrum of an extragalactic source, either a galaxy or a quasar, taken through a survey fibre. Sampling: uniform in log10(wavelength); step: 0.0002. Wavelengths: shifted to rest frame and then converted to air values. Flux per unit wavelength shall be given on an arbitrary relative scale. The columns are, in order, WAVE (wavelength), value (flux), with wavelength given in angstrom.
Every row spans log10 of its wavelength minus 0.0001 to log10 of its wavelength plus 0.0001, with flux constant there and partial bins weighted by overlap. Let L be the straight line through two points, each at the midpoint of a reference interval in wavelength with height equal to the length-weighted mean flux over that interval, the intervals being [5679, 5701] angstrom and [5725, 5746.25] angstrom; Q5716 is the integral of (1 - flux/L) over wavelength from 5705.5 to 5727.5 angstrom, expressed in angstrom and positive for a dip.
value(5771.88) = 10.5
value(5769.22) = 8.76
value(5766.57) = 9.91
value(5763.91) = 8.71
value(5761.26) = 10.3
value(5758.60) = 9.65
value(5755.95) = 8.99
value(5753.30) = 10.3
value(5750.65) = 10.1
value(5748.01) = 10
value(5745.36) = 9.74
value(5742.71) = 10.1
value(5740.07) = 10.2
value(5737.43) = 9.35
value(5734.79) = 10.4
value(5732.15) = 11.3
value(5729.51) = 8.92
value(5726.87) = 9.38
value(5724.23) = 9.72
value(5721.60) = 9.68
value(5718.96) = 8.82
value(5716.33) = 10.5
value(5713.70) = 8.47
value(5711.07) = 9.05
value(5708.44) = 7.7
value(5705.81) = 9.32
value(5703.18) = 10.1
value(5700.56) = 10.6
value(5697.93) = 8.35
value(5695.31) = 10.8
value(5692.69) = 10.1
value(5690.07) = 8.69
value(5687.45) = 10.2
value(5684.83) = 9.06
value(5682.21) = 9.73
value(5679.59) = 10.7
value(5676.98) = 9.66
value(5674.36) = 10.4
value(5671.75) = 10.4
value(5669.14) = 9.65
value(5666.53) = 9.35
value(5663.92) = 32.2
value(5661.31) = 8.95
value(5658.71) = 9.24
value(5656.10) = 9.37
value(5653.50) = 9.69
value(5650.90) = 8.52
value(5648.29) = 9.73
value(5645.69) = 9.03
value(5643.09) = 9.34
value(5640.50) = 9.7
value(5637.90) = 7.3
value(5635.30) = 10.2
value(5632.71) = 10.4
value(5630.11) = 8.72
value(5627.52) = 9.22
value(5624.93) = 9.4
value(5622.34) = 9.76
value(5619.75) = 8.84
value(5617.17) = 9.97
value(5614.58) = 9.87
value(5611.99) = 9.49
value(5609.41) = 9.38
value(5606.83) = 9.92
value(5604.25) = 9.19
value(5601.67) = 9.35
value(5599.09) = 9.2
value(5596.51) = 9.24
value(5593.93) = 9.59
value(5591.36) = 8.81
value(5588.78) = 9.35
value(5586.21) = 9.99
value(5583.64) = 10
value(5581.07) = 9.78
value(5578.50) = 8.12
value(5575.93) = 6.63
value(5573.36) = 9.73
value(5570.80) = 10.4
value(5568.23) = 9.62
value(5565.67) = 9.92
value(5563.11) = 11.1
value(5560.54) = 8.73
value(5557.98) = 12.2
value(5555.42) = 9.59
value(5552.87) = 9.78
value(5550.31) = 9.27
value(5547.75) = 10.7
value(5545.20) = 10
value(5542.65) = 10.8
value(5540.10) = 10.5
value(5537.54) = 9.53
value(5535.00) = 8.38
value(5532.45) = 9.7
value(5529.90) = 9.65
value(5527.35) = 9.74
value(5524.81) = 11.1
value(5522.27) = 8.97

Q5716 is 1.5 angstrom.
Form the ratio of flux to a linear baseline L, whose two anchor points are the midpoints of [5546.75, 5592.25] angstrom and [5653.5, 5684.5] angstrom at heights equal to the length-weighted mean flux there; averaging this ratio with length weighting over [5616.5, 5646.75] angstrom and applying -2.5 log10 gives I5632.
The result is 0.17 mag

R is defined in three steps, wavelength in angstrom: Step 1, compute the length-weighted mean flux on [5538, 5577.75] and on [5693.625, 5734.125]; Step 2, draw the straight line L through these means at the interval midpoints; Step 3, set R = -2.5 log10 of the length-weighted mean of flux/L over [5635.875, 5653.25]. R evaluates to 0.08 mag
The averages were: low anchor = 9.9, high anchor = 9.53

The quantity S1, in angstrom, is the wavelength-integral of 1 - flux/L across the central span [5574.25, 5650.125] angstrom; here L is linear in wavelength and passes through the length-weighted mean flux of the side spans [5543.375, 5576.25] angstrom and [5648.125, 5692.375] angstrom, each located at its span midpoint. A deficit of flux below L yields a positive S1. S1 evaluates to 8.1 angstrom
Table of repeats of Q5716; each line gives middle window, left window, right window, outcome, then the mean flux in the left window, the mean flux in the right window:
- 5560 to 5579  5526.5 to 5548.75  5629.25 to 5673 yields 1.4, 9.88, 10.7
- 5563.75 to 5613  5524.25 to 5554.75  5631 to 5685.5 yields 3.9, 9.9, 10.6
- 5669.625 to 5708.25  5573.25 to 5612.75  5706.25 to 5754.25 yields -1.1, 9.22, 9.64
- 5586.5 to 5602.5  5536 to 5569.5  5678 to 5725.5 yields 1.1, 10.1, 9.53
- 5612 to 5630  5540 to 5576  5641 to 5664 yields 1.7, 10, 10.6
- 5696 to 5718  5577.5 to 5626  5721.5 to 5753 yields 1.2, 9.44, 9.93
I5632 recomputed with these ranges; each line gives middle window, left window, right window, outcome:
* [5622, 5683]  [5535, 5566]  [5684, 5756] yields -0.07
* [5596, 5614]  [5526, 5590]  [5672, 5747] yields 0.03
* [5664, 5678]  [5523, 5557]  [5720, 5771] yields -0.20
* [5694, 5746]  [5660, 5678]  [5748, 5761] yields 0.15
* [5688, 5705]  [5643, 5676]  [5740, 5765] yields 0.10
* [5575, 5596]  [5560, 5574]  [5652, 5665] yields 0.18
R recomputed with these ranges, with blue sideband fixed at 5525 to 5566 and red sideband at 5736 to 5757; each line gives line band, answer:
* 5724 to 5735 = 0.00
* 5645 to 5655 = 0.08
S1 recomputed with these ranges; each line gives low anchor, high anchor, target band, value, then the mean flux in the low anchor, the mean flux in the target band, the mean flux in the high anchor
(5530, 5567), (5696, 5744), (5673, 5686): -0.3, 10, 9.92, 9.57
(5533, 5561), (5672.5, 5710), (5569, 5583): 1.3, 9.98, 9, 9.68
